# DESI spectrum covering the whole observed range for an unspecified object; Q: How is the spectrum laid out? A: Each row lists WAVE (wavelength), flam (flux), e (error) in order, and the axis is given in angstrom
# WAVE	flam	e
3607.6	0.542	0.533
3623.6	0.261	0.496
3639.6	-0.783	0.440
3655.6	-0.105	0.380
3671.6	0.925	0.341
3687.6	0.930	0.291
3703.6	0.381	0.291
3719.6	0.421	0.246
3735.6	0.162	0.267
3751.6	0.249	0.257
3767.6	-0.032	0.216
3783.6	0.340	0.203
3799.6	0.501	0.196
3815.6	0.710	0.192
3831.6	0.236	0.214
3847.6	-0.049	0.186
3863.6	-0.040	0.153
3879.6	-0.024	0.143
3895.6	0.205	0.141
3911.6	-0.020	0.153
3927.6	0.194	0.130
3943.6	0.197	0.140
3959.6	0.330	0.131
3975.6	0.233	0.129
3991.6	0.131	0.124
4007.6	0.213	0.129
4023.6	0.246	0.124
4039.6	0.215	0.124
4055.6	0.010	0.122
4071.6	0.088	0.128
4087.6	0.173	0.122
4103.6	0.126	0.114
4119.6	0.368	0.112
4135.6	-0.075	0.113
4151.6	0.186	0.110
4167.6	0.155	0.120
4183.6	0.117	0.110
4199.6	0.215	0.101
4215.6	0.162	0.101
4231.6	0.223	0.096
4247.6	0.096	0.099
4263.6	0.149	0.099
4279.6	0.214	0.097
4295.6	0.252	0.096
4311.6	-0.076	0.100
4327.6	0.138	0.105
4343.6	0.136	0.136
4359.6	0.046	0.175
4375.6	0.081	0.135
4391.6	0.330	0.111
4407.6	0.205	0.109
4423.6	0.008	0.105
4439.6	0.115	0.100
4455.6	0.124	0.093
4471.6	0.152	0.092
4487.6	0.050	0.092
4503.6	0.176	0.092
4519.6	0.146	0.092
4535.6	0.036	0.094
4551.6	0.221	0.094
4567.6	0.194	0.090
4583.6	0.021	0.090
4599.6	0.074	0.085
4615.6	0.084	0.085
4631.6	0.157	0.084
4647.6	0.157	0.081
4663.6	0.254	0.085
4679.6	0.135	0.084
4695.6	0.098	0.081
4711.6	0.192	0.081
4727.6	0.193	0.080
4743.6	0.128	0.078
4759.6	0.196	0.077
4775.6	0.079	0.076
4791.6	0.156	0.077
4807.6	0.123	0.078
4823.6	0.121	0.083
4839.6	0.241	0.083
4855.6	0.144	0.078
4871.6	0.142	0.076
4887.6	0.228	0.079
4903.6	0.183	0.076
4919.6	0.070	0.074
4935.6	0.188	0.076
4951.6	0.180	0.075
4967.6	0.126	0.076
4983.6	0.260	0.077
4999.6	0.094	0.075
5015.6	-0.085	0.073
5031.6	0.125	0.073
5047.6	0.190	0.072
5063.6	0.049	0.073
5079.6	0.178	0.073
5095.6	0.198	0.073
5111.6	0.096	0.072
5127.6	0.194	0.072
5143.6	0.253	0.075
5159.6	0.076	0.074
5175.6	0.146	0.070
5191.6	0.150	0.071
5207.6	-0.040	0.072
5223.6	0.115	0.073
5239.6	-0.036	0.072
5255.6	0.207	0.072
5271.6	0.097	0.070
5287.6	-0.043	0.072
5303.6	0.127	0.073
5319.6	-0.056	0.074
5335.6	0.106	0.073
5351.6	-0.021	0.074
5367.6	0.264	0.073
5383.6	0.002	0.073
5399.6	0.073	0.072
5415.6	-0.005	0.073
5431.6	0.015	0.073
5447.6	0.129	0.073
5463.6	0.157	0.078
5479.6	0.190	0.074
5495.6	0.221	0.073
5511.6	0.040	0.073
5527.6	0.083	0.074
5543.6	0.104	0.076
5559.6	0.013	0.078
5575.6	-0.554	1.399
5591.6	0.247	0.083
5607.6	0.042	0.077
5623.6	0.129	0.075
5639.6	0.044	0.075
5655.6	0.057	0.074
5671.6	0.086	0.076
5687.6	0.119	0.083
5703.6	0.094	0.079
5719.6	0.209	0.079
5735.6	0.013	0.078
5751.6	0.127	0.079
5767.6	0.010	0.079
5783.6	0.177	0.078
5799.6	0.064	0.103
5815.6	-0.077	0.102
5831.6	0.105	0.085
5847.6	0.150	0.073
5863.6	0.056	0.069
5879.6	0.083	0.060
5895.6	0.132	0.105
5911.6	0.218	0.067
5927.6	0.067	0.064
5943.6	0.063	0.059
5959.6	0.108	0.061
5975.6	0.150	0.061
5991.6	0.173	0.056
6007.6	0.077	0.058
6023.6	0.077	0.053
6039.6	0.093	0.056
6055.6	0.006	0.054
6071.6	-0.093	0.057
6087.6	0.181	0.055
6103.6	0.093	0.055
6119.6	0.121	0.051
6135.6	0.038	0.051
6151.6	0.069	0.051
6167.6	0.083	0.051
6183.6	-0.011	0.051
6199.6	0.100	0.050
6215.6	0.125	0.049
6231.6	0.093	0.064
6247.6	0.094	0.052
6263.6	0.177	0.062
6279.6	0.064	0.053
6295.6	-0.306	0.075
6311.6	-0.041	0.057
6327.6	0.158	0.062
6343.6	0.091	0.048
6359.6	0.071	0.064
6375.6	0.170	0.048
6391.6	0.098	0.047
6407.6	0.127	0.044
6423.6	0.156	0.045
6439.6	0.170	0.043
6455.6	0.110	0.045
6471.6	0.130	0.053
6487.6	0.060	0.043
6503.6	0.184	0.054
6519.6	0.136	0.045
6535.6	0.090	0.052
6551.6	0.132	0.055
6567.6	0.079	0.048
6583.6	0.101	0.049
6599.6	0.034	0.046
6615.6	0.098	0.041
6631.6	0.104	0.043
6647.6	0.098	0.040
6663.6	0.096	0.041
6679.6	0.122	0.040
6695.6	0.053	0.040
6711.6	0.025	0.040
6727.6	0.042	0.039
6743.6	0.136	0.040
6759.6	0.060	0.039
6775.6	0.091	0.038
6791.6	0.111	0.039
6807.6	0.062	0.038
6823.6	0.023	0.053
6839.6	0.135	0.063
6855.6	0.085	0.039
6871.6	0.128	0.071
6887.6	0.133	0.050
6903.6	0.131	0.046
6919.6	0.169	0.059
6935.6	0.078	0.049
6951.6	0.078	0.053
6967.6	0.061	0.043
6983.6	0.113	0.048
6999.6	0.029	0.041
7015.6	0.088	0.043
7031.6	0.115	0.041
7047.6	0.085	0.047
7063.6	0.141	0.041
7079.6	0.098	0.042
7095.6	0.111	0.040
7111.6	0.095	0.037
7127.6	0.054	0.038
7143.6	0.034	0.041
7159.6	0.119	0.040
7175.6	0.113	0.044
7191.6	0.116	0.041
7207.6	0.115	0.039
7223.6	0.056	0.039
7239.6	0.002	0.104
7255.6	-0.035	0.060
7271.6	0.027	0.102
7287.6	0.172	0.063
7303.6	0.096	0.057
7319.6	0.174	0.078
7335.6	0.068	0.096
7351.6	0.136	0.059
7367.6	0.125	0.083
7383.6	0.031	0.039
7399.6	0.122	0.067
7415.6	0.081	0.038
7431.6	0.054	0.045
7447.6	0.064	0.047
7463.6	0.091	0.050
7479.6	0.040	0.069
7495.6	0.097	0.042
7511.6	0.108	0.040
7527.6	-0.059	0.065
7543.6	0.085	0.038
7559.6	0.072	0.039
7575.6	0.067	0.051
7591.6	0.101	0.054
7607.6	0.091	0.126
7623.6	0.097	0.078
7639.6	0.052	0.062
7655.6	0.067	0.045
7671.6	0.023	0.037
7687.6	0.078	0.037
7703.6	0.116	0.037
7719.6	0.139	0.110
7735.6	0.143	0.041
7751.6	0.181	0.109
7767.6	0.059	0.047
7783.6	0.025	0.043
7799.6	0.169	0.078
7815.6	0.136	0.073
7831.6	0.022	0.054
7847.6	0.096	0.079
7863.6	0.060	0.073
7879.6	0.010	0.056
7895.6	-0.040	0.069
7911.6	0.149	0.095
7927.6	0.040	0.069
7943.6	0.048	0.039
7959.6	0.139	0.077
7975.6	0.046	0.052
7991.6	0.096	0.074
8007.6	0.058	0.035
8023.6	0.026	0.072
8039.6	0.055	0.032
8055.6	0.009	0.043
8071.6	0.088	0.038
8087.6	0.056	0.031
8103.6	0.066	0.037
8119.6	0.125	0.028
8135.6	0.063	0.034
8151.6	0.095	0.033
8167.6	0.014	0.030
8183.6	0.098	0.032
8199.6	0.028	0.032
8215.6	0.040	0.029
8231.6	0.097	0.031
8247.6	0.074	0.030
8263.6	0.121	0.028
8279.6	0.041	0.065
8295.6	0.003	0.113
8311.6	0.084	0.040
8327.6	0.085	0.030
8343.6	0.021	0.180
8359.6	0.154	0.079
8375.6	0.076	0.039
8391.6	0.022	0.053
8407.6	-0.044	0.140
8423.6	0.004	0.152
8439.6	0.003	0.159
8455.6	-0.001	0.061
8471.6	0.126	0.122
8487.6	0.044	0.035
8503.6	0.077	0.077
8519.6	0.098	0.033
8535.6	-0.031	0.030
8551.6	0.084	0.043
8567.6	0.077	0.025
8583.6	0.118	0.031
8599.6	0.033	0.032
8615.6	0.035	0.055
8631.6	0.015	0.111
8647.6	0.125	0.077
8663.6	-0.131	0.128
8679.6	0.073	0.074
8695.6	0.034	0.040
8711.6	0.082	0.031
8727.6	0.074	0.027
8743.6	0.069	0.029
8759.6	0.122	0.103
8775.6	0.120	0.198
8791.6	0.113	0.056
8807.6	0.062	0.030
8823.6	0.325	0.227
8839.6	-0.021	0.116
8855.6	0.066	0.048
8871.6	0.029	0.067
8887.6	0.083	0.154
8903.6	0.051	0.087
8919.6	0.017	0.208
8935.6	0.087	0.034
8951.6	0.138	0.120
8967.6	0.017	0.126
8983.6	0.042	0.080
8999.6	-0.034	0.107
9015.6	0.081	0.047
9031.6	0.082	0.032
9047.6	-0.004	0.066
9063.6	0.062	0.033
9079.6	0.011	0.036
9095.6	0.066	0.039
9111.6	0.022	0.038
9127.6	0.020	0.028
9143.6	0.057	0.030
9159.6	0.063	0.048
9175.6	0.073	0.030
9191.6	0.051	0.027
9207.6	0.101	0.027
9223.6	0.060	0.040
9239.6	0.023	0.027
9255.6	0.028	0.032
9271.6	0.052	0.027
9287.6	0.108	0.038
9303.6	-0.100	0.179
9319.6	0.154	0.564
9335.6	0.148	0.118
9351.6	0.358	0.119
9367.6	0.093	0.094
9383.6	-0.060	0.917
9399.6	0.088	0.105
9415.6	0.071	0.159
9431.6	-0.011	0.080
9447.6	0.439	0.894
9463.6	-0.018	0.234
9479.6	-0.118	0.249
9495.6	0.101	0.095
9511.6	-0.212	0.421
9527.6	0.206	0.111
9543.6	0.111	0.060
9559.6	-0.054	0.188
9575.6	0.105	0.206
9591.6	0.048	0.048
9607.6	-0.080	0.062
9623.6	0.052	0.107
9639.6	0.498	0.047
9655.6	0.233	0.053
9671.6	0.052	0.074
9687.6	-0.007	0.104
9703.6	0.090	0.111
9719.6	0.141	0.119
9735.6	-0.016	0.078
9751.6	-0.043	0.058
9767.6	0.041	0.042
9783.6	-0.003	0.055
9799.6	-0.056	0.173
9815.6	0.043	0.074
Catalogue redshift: 1.586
